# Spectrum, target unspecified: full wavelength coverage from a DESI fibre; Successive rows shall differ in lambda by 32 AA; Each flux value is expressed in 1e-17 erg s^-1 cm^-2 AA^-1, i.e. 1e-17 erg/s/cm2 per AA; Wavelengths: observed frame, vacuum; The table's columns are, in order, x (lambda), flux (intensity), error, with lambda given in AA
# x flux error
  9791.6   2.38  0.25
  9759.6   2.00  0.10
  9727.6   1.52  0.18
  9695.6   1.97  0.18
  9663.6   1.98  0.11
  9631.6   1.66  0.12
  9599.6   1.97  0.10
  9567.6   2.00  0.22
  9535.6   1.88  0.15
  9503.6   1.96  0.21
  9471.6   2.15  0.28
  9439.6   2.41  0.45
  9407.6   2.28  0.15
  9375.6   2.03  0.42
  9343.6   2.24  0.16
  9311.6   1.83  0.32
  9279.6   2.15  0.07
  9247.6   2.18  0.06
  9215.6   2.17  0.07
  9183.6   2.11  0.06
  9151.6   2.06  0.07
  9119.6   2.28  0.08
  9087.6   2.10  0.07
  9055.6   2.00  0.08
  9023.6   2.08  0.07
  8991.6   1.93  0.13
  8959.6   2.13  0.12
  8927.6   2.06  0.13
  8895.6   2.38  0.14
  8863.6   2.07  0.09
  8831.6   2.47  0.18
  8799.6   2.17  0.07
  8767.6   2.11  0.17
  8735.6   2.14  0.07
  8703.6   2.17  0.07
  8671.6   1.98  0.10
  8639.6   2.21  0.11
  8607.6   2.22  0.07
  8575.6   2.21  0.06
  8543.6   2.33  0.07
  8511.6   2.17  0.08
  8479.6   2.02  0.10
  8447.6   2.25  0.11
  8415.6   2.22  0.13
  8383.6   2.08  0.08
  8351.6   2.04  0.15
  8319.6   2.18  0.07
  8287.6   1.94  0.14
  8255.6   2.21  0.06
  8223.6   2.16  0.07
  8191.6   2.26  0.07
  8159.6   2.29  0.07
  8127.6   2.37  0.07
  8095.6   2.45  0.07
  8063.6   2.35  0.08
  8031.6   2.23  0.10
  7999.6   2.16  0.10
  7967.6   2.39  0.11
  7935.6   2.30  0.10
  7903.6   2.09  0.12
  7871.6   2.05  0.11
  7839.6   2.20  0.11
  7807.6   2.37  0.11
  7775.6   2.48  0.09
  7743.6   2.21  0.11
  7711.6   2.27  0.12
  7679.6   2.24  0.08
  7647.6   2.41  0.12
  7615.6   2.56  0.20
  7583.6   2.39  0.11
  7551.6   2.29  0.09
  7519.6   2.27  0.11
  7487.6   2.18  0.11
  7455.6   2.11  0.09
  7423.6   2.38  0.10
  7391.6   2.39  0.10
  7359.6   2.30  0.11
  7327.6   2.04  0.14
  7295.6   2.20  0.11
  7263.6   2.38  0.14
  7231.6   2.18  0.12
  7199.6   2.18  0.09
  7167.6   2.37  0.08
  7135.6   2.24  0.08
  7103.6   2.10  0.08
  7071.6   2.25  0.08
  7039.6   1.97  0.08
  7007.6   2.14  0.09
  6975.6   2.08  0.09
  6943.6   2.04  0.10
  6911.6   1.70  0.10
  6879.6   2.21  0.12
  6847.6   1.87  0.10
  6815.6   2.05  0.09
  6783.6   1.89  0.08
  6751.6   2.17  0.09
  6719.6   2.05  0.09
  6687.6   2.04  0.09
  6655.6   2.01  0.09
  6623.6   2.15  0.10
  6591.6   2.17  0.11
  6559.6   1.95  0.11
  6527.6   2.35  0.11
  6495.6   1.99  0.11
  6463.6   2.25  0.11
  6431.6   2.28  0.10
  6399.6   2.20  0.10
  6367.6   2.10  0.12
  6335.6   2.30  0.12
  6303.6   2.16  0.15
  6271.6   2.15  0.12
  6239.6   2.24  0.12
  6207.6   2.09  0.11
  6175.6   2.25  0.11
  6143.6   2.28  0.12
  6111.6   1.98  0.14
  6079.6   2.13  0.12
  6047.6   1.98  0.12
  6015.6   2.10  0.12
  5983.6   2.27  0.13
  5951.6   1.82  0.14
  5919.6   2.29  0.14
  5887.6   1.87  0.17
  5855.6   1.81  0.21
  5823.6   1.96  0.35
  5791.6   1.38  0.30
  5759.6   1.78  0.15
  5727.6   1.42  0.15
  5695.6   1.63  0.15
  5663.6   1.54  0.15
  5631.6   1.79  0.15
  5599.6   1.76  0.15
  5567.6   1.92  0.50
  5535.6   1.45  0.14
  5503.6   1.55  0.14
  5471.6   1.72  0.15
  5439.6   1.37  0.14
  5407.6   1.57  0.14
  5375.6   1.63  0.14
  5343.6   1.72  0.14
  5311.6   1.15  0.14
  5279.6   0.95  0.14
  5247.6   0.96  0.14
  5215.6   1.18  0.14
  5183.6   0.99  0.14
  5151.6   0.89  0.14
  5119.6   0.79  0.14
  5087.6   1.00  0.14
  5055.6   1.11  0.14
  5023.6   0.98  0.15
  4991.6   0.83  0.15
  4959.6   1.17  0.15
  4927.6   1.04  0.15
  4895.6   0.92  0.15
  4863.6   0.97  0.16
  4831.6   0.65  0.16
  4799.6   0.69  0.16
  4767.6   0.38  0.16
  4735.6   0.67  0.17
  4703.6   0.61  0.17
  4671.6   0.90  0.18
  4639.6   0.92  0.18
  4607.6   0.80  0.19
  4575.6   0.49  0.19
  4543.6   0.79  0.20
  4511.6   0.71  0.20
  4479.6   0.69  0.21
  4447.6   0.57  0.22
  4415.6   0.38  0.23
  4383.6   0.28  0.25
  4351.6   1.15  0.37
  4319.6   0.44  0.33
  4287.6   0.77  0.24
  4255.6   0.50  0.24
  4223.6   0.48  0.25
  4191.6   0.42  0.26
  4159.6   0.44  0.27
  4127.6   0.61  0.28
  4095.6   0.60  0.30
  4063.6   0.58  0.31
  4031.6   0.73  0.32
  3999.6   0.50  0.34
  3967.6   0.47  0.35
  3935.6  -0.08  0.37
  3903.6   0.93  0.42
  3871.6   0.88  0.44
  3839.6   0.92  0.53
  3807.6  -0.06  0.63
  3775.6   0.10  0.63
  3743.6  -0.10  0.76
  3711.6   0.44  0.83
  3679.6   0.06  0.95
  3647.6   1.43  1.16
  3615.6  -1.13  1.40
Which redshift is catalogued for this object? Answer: 0.33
